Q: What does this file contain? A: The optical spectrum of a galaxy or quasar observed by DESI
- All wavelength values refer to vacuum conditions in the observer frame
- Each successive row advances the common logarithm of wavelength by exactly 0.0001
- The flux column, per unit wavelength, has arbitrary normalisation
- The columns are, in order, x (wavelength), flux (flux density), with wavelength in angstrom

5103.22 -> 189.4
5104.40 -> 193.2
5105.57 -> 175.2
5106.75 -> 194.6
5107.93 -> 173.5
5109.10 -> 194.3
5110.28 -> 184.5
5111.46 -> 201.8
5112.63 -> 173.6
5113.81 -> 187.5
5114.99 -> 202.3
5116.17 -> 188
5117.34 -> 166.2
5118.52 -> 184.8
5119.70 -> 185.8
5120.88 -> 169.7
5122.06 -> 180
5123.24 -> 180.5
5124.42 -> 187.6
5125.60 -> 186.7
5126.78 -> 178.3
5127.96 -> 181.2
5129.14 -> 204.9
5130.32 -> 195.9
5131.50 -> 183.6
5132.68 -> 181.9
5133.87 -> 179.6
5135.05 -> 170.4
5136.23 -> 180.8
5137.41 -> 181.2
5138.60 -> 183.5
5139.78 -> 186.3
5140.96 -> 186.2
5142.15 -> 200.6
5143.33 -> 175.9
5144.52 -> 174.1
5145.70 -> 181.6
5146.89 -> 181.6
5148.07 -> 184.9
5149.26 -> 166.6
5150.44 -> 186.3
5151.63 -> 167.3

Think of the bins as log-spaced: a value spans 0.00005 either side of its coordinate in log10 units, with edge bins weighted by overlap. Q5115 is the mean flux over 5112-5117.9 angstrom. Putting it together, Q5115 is 184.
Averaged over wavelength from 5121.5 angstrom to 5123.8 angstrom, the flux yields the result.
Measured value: 180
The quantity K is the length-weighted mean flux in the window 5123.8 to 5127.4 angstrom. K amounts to 184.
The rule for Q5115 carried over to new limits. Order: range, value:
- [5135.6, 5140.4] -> 183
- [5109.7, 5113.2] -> 187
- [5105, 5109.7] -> 184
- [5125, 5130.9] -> 189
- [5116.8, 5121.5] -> 177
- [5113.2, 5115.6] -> 194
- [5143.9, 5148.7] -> 180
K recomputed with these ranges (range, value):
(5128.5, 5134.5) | 189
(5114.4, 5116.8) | 195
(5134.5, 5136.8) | 176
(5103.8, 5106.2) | 184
